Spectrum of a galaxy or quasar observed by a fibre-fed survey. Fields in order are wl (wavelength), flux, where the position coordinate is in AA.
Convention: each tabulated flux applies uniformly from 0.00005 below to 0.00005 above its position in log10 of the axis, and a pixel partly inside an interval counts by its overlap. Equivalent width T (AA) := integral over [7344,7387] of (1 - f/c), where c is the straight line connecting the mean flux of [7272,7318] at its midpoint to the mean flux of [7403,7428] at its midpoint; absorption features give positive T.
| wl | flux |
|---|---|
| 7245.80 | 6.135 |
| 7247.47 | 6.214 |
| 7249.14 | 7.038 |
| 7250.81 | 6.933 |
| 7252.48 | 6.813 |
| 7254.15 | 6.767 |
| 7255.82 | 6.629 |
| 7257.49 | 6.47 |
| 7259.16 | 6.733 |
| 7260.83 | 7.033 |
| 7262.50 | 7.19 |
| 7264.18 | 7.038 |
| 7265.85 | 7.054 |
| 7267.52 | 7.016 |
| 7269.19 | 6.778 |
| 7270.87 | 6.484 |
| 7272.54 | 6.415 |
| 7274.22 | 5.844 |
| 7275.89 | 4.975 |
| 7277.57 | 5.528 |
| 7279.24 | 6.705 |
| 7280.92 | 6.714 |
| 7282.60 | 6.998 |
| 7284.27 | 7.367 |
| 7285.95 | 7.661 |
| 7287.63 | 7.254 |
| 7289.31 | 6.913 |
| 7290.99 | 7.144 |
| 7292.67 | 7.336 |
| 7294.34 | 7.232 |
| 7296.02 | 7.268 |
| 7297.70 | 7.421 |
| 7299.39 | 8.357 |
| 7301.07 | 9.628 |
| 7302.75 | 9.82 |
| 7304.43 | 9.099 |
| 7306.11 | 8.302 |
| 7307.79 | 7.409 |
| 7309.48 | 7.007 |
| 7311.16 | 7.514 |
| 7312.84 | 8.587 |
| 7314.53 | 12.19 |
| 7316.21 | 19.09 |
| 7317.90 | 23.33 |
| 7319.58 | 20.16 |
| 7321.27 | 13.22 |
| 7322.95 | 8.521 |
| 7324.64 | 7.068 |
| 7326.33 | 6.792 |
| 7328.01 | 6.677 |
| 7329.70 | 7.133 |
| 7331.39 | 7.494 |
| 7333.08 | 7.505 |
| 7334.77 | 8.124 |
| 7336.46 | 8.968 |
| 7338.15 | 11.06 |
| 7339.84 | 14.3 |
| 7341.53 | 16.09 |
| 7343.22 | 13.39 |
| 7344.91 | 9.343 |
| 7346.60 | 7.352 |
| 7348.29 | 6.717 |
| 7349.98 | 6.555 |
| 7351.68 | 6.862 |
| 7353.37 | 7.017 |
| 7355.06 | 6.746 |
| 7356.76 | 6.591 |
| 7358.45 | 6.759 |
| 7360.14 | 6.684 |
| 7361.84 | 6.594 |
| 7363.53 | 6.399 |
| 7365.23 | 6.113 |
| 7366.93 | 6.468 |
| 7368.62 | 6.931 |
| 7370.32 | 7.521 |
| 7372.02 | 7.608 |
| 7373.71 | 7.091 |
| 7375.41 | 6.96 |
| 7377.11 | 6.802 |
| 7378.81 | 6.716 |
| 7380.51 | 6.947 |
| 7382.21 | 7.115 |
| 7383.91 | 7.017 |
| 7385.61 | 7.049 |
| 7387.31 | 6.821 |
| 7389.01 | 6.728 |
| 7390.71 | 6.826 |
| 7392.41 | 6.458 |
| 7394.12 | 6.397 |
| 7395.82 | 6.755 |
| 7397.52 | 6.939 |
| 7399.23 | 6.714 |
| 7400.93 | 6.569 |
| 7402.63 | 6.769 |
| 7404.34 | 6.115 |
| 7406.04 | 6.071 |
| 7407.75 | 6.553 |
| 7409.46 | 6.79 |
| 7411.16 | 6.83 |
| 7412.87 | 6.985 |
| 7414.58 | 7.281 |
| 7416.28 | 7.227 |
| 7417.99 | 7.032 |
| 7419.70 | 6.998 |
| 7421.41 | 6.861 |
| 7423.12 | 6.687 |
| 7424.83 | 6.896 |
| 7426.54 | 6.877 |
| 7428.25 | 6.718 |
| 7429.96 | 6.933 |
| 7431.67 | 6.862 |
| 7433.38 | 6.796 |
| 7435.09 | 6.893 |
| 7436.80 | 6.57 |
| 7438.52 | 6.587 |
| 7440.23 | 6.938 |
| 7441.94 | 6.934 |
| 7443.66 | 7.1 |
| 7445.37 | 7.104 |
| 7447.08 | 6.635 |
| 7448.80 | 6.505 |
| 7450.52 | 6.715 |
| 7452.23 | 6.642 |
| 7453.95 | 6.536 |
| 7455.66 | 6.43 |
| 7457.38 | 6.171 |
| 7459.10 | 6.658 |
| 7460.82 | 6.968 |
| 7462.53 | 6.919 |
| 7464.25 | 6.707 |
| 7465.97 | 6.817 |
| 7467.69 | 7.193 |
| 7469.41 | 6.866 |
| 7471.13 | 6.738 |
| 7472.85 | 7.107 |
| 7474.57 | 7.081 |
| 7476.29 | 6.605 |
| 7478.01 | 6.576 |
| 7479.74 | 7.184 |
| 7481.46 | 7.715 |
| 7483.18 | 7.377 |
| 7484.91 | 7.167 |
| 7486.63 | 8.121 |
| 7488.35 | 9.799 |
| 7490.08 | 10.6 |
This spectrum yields 2.66 AA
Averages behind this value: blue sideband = 8.32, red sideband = 6.8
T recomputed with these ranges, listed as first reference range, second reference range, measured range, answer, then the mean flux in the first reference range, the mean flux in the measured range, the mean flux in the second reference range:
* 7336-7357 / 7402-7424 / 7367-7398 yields 4.1 AA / 9.39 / 6.92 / 6.78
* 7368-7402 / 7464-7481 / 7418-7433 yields 0.1 AA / 6.9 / 6.86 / 6.91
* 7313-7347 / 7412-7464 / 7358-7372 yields 4.5 AA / 11.4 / 6.73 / 6.81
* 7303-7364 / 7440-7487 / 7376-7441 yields 9.8 AA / 9.54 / 6.79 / 6.9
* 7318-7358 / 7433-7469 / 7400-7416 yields 2.3 AA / 9.52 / 6.69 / 6.75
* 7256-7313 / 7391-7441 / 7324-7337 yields -0.7 AA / 7.22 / 7.44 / 6.76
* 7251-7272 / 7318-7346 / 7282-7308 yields 2.5 AA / 6.83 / 7.85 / 10.7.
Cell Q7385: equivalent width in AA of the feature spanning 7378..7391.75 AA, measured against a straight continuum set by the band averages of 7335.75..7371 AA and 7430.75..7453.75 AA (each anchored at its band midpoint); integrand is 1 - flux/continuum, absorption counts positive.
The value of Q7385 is 1.5 AA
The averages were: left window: 8.31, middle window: 6.9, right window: 6.78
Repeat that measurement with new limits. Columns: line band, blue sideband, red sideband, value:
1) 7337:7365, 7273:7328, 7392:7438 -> -2.0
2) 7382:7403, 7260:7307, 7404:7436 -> 0.4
